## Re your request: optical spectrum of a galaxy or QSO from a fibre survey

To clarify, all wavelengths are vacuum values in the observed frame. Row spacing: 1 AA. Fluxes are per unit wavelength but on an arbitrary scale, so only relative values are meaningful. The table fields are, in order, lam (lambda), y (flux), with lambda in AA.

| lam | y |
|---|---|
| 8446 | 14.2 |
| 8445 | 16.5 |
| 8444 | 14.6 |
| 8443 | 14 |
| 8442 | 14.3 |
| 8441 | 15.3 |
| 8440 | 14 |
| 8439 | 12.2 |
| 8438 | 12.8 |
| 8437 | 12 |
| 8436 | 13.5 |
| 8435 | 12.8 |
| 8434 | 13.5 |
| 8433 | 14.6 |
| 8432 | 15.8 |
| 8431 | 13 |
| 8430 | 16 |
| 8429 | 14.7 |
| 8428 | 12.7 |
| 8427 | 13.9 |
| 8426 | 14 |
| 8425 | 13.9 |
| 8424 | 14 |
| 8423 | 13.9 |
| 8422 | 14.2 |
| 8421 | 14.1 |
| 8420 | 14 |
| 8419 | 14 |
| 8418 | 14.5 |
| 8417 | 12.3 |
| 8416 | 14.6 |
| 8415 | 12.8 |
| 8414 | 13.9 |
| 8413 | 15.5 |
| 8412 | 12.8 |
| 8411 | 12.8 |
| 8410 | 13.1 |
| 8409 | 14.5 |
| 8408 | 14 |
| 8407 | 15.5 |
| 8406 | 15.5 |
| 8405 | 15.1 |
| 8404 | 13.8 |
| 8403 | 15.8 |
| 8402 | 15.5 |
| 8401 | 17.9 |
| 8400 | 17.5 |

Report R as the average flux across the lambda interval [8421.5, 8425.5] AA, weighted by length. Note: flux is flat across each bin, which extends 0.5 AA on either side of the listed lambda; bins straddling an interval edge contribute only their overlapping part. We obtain 14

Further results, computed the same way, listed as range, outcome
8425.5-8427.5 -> 13.9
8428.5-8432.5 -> 14.9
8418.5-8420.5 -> 14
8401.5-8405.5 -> 15.1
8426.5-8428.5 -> 13.3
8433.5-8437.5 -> 12.9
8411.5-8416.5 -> 13.9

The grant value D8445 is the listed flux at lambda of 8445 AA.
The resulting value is 16.5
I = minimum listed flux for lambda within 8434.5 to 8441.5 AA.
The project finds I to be 12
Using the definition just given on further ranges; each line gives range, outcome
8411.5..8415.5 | 12.8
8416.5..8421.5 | 12.3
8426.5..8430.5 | 12.7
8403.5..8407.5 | 13.8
